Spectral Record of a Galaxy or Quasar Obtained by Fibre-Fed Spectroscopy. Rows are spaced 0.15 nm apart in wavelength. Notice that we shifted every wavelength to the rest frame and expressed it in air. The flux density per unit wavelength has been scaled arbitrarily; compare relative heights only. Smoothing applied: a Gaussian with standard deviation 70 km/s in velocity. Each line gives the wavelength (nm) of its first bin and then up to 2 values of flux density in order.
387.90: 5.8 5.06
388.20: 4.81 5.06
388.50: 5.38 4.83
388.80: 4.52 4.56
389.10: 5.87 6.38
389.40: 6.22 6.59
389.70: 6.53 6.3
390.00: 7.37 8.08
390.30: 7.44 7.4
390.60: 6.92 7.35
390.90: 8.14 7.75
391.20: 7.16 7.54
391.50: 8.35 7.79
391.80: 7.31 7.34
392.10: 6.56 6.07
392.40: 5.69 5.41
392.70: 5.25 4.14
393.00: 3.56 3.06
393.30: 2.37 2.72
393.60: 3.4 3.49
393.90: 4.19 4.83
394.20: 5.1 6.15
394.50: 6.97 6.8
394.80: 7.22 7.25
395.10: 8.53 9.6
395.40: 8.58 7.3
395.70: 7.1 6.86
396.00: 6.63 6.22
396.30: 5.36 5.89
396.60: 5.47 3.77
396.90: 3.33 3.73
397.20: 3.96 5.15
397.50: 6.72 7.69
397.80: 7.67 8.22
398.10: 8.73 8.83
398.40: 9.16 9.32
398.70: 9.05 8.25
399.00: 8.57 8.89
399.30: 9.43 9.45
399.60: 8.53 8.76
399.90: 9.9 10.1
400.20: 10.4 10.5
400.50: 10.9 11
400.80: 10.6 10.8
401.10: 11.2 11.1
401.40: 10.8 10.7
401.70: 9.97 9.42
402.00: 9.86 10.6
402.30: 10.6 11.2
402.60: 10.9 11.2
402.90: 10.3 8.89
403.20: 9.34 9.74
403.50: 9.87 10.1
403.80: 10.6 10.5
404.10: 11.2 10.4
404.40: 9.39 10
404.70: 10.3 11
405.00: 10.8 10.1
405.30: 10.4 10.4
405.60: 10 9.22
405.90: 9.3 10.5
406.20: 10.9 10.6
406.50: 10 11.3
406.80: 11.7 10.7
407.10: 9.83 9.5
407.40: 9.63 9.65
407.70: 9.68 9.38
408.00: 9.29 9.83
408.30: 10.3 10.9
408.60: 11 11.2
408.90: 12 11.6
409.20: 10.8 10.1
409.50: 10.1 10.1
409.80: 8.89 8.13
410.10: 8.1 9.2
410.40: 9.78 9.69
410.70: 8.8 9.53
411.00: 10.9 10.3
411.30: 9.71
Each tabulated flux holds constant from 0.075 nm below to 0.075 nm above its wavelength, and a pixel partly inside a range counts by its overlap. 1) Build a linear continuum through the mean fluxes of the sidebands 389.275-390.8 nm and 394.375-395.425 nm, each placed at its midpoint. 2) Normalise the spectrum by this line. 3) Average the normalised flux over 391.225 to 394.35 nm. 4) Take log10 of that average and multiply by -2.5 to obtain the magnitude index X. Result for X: 0.37 mag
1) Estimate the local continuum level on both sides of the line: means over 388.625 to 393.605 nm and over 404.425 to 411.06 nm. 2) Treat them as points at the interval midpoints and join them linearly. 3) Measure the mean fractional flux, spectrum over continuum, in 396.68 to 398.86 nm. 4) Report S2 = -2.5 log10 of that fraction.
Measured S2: 0.13 mag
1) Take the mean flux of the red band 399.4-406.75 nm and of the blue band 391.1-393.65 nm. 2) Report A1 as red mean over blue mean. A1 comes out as 1.85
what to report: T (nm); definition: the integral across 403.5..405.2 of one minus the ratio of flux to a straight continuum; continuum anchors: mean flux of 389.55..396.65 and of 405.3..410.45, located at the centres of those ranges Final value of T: -0.22 nm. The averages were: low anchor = 6.32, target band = 10.4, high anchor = 10.1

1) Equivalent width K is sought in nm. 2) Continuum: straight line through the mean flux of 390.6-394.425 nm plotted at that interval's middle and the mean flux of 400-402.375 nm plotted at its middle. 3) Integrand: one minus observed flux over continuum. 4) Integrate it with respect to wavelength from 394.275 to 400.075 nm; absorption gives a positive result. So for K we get 0.61 nm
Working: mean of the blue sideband 5.65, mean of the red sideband 10.5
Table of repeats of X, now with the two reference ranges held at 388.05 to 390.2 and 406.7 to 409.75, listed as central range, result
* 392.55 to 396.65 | 0.25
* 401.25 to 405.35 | -0.13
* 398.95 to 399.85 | -0.09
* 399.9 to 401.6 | -0.24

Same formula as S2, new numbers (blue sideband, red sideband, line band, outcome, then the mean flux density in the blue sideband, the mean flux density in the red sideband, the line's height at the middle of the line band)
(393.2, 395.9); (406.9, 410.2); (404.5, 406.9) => -0.13 mag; 5.99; 10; 9.2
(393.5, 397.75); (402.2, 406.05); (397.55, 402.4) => -0.18 mag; 5.97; 10.2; 8.15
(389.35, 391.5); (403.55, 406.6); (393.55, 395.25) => 0.32 mag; 7.25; 10.3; 8.08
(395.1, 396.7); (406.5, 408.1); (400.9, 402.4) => -0.23 mag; 6.93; 10.1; 8.51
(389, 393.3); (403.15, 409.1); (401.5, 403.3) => -0.10 mag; 6.47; 10.3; 9.35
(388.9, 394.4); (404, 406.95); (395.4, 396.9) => 0.21 mag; 5.96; 10.4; 7.41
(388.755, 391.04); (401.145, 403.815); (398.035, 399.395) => 0.04 mag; 6.7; 10.3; 9.22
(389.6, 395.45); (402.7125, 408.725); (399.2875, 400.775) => -0.17 mag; 6.29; 10.2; 8.51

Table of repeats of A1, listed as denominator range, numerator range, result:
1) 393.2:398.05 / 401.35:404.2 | 1.75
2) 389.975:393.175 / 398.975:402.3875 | 1.52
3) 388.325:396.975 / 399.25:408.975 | 1.69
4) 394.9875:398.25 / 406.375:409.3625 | 1.59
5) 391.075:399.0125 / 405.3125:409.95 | 1.62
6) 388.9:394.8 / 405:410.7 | 1.68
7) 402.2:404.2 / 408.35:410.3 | 0.98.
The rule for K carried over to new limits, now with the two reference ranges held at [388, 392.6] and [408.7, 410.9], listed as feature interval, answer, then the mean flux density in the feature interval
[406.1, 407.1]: -0.158 nm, 10.8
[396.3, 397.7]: 0.479 nm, 5.05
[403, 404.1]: -0.148 nm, 9.98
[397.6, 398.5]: -0.066 nm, 8.43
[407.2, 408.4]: -0.022 nm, 9.69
